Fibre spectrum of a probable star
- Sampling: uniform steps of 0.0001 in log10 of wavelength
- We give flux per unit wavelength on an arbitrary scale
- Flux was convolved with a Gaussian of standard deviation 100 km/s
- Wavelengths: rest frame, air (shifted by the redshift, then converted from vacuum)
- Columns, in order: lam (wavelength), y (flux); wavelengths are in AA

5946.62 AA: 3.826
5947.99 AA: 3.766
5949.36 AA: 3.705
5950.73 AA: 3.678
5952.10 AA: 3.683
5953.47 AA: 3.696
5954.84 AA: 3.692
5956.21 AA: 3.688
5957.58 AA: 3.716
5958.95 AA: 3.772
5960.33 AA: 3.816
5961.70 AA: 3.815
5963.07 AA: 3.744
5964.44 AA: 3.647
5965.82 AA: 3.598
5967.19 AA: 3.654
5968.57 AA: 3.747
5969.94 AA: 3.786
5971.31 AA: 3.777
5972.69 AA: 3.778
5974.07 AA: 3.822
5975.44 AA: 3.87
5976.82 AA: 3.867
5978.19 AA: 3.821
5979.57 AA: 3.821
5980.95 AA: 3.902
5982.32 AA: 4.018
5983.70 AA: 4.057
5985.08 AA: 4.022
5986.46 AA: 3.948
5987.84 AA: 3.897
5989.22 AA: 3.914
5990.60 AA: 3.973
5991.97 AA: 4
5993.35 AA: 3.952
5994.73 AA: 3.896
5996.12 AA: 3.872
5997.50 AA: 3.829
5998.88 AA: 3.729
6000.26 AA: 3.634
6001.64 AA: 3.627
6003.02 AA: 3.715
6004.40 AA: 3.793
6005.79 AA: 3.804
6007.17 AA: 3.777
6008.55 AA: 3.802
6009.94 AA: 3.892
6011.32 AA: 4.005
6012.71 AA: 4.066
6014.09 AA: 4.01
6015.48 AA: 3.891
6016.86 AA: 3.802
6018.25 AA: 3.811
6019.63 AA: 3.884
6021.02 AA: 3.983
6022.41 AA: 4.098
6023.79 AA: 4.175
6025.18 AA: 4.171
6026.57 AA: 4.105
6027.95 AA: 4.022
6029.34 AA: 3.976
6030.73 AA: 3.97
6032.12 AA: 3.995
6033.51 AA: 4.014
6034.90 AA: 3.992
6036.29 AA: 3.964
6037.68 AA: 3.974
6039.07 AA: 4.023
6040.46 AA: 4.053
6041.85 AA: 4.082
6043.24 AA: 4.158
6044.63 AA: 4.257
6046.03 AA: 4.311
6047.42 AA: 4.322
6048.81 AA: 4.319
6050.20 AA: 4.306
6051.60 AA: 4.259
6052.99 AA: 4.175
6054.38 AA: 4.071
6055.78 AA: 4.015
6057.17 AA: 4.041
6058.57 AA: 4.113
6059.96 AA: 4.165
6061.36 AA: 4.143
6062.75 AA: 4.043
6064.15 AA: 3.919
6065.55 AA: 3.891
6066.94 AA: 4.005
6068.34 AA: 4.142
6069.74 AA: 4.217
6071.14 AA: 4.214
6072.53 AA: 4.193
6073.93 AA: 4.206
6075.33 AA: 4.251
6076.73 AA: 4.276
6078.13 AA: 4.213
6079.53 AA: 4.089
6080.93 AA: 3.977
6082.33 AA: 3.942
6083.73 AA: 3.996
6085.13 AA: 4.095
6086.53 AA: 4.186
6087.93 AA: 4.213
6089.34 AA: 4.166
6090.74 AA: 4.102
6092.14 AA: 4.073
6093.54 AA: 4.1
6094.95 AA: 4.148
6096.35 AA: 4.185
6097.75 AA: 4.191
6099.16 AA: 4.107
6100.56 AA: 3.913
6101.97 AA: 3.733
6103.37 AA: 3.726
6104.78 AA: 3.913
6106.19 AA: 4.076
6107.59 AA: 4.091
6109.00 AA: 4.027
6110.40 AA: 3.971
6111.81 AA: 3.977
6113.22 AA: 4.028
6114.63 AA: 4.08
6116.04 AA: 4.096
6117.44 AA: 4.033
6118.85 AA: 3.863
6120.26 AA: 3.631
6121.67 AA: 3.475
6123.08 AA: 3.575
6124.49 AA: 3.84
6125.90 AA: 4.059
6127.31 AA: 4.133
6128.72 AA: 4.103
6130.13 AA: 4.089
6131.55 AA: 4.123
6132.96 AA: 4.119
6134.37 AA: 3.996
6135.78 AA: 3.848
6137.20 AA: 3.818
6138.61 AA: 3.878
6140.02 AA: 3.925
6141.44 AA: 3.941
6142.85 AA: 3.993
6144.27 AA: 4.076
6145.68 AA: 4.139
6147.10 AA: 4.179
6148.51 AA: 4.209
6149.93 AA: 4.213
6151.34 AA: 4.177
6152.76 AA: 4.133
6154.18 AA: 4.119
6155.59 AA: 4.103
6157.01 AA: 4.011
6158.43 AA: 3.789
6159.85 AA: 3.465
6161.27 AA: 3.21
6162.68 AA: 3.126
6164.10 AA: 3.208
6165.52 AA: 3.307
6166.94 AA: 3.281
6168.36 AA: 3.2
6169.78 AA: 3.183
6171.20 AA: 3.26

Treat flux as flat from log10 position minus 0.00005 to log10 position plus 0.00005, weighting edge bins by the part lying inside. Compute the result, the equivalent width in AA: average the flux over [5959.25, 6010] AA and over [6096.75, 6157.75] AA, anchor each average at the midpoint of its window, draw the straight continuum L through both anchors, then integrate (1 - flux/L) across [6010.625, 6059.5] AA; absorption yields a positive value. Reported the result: -2.3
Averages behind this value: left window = 3.83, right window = 3.99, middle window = 4.07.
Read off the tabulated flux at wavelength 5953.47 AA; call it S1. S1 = 3.696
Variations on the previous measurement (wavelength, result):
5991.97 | 4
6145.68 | 4.139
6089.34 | 4.166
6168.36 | 3.2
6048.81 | 4.319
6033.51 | 4.014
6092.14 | 4.073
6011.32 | 4.005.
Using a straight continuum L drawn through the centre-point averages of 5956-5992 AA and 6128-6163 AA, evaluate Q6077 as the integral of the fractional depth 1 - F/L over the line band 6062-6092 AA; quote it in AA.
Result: -1.5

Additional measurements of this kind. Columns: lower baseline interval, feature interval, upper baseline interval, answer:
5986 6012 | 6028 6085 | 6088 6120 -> -2.3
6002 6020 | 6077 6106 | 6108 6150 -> -0.9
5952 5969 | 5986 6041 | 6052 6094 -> -0.4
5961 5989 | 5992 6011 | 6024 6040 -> 0.6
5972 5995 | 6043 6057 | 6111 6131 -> -1.0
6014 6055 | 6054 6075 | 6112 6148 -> -0.3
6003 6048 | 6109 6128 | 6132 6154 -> 0.6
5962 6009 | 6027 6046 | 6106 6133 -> -0.8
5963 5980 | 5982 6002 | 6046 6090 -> -0.3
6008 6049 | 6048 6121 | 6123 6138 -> -1.2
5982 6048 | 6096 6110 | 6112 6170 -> -0.4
